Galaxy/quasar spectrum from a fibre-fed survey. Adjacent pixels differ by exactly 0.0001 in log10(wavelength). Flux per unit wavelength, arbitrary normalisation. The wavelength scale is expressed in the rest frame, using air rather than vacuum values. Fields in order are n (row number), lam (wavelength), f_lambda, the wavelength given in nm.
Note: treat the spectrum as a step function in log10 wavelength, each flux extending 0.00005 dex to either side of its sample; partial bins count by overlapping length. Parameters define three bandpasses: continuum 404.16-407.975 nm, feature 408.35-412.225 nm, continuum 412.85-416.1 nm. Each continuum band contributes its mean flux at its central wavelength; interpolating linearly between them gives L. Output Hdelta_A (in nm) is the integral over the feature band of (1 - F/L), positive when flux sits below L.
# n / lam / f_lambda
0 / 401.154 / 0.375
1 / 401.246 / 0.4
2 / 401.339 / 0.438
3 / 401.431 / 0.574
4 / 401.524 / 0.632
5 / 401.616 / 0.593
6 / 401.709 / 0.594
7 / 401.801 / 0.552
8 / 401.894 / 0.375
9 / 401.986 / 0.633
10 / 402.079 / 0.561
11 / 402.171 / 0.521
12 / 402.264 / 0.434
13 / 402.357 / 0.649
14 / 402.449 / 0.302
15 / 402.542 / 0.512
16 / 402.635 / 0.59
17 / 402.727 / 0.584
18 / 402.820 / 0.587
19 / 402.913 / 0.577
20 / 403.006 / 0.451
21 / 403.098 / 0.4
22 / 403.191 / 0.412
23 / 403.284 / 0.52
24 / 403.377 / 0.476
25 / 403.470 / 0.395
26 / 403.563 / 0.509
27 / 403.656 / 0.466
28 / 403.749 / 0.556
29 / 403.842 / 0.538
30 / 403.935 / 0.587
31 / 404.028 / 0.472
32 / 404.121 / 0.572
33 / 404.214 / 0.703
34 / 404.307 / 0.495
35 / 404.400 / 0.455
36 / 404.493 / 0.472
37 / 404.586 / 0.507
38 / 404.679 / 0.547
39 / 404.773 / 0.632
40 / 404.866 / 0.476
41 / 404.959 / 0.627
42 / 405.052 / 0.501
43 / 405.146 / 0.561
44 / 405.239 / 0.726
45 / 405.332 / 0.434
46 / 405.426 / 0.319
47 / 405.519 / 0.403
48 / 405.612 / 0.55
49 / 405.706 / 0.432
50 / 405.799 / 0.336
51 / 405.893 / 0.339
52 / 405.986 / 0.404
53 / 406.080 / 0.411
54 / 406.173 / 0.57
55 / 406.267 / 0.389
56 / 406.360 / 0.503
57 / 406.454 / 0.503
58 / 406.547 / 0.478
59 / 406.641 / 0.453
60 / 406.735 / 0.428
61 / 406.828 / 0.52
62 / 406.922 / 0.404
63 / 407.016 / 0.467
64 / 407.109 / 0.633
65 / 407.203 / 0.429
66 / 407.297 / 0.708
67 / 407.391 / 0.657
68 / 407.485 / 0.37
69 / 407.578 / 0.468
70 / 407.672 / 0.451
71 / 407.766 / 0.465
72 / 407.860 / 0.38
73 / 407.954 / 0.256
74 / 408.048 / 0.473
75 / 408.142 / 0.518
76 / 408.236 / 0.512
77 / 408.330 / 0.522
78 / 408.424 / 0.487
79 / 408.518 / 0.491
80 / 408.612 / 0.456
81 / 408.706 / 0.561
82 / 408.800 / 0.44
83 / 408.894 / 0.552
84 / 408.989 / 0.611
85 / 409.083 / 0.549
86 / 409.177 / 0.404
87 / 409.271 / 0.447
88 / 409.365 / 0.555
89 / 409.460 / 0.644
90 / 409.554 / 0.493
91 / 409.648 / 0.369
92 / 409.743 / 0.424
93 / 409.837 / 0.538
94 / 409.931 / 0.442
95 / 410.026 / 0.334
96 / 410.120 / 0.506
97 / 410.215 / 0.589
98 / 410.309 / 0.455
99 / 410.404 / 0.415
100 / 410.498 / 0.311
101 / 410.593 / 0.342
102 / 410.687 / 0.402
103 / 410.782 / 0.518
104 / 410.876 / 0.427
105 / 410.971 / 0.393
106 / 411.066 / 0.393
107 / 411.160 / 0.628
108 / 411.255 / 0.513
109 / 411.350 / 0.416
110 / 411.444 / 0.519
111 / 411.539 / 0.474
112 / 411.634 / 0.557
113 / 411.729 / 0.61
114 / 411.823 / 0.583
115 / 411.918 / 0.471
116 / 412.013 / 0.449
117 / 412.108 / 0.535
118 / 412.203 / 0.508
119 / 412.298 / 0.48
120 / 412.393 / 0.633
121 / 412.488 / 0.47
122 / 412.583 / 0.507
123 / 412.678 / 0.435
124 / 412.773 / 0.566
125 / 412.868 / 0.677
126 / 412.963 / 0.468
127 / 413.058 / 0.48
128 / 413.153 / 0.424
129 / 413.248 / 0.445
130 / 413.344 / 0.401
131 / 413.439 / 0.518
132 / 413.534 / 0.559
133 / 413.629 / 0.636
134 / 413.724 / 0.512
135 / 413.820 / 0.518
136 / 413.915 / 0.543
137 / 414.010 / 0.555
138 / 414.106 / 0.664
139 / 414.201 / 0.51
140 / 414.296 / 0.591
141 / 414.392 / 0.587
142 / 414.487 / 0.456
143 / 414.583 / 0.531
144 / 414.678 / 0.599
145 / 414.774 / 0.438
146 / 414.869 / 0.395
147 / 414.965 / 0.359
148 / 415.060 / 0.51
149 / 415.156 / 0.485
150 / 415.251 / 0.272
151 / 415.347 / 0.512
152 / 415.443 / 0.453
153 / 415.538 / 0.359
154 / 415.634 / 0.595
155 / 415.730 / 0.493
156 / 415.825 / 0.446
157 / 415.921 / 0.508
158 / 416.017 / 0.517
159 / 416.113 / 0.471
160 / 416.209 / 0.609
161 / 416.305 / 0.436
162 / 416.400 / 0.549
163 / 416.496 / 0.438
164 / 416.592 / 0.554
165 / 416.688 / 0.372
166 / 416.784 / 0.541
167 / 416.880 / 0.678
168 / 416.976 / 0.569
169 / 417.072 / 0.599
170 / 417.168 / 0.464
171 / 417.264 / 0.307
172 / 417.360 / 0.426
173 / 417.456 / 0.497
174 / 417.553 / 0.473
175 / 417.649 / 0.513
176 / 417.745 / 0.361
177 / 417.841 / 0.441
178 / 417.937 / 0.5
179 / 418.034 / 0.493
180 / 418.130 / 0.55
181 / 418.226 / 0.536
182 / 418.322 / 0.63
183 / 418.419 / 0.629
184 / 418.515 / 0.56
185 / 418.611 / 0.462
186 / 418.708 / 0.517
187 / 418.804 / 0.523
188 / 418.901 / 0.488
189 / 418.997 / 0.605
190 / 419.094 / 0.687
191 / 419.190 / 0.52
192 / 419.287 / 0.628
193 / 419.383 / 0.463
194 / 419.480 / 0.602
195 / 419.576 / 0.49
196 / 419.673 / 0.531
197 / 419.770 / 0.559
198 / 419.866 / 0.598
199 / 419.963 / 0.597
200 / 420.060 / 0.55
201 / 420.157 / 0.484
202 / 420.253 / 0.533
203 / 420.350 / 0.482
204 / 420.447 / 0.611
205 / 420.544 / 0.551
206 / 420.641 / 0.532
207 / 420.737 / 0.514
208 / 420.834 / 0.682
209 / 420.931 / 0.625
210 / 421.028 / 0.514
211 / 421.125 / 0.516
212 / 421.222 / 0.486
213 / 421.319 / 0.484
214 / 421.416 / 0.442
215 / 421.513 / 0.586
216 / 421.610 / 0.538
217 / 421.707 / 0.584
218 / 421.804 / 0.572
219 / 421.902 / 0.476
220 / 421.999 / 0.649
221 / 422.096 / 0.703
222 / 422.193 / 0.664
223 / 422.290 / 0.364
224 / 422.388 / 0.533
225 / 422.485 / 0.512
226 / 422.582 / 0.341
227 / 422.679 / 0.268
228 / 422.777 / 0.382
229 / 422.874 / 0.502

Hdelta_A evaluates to 0.07 nm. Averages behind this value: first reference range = 0.486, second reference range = 0.498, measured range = 0.483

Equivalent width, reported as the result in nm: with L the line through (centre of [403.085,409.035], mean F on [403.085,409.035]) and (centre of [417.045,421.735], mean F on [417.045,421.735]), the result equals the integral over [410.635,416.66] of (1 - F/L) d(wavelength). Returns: 0.14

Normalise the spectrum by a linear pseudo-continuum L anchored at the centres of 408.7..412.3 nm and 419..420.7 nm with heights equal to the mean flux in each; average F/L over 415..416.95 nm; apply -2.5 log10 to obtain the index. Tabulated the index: 0.08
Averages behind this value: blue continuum 0.483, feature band 0.49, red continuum 0.555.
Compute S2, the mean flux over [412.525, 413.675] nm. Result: 0.509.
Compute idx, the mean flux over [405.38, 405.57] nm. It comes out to 0.367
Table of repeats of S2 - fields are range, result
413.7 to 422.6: 0.521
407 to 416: 0.492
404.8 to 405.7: 0.51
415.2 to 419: 0.497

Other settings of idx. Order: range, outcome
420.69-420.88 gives 0.597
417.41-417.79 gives 0.461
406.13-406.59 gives 0.488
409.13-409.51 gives 0.513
